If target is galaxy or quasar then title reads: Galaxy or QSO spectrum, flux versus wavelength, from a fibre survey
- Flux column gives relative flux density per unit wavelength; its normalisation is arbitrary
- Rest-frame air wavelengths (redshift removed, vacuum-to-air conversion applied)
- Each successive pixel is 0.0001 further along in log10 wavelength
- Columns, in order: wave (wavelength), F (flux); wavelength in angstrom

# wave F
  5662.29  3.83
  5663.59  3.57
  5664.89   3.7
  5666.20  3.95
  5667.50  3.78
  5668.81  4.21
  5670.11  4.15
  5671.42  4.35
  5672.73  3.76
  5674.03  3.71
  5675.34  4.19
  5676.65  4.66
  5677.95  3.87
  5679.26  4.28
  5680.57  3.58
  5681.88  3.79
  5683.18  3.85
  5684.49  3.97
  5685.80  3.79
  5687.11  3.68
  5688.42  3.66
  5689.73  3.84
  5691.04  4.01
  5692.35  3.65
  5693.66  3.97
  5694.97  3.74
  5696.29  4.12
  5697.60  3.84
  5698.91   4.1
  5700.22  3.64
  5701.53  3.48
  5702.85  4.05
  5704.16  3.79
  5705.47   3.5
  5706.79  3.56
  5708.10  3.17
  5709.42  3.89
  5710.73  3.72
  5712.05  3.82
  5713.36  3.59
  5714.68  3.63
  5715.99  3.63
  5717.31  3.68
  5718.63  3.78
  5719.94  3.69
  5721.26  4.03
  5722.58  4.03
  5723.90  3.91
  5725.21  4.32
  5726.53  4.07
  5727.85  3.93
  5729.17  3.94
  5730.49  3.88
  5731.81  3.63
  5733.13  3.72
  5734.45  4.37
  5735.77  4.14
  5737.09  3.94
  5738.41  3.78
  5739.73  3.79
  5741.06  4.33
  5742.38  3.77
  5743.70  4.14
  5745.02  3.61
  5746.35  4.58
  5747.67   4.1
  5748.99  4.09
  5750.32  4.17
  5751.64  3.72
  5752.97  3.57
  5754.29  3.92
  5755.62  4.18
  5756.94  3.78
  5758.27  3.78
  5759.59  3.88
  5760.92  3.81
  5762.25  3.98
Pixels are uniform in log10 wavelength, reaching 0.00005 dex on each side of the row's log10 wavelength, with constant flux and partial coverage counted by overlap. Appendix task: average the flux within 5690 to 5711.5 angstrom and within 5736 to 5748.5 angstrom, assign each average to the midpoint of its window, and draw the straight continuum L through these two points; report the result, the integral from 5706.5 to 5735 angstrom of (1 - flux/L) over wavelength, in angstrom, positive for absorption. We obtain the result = 0.5 angstrom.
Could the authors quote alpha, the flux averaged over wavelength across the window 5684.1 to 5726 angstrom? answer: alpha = 3.79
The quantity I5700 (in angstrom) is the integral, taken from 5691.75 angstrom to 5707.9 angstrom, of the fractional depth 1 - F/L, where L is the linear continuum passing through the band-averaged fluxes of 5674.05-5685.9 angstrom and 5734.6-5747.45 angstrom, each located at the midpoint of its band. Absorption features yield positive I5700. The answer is 0.9 angstrom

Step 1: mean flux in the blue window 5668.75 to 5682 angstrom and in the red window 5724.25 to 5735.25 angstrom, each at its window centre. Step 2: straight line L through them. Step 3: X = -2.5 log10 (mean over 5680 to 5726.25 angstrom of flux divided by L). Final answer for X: 0.06 mag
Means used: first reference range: 4.05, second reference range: 3.98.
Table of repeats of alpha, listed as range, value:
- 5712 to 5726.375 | 3.84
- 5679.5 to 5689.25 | 3.78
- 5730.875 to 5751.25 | 4.01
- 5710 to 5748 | 3.91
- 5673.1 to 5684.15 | 3.99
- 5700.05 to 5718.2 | 3.65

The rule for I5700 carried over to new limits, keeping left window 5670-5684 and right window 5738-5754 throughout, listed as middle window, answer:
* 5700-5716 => 1.37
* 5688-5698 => 0.36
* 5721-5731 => -0.08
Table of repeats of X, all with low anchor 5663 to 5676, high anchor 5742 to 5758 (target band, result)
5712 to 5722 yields 0.064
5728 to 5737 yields 0.004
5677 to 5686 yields 0.009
